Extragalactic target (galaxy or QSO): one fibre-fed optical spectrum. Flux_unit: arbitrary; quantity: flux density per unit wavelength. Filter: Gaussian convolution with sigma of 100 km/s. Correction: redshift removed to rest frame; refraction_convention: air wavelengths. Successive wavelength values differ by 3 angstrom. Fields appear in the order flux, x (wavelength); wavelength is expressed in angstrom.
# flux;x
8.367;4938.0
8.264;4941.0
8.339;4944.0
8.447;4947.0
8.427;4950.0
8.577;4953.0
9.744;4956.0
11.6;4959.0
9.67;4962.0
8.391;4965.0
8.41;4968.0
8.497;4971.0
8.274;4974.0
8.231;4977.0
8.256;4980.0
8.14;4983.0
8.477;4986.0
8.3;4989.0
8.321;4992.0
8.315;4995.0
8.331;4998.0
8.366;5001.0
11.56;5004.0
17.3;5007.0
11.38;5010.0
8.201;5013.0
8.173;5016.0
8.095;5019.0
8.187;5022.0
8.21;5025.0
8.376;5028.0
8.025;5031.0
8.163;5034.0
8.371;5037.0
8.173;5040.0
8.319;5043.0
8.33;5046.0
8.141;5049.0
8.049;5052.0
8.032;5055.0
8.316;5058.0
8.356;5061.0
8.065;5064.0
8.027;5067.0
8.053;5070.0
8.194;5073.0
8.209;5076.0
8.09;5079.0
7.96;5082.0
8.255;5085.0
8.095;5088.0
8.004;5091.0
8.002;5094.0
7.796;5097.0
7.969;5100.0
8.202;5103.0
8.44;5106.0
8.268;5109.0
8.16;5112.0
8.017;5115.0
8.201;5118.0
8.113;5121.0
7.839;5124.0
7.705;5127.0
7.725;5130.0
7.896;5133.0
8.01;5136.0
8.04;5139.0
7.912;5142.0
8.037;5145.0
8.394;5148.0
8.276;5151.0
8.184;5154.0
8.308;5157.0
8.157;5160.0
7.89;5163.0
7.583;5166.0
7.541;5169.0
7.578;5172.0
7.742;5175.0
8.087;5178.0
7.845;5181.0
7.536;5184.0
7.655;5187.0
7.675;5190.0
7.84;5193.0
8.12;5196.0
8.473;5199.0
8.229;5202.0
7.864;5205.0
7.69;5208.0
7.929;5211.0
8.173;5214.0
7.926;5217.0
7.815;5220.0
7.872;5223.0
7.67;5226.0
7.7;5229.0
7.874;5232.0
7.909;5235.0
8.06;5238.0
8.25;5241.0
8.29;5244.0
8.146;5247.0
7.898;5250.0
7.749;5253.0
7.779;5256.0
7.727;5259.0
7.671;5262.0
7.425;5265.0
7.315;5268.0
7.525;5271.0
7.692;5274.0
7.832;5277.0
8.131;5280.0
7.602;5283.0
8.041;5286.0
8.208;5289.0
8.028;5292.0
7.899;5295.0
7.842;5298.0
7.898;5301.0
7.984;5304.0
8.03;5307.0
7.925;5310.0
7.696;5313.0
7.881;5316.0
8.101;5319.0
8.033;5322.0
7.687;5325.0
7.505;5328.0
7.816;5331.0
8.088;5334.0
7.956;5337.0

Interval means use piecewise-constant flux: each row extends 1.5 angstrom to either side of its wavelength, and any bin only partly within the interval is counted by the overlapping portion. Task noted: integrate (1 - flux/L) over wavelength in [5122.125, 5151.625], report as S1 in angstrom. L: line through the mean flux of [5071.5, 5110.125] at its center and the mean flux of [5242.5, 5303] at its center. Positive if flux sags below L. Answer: 0.2 angstrom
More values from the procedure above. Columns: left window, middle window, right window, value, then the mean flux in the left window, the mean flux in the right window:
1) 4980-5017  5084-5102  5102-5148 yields 0.9 angstrom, 9.54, 8.05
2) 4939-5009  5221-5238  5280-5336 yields 0.8 angstrom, 9.15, 7.91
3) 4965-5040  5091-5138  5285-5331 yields 2.8 angstrom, 8.89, 7.91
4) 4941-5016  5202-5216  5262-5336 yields 0.5 angstrom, 9.19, 7.84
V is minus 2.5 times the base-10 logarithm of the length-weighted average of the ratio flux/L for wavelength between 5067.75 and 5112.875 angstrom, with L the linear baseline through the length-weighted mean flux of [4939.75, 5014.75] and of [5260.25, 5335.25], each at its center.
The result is 0.08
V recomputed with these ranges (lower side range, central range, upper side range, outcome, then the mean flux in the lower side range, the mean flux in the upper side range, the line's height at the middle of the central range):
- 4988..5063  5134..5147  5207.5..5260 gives 0.043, 8.85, 7.92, 8.34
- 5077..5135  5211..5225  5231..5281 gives -0.006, 8.04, 7.84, 7.89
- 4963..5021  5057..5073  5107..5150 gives 0.048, 9.1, 8.03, 8.53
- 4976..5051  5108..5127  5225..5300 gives 0.050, 8.87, 7.85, 8.44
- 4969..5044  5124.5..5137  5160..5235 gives 0.052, 8.88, 7.85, 8.21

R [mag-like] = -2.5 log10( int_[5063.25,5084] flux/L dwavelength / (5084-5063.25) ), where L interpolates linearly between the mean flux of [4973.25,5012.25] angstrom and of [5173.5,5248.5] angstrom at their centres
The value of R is 0.104 mag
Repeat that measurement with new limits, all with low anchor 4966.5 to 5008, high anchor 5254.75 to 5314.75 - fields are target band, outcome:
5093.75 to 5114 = 0.061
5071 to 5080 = 0.072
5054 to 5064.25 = 0.073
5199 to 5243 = 0.019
